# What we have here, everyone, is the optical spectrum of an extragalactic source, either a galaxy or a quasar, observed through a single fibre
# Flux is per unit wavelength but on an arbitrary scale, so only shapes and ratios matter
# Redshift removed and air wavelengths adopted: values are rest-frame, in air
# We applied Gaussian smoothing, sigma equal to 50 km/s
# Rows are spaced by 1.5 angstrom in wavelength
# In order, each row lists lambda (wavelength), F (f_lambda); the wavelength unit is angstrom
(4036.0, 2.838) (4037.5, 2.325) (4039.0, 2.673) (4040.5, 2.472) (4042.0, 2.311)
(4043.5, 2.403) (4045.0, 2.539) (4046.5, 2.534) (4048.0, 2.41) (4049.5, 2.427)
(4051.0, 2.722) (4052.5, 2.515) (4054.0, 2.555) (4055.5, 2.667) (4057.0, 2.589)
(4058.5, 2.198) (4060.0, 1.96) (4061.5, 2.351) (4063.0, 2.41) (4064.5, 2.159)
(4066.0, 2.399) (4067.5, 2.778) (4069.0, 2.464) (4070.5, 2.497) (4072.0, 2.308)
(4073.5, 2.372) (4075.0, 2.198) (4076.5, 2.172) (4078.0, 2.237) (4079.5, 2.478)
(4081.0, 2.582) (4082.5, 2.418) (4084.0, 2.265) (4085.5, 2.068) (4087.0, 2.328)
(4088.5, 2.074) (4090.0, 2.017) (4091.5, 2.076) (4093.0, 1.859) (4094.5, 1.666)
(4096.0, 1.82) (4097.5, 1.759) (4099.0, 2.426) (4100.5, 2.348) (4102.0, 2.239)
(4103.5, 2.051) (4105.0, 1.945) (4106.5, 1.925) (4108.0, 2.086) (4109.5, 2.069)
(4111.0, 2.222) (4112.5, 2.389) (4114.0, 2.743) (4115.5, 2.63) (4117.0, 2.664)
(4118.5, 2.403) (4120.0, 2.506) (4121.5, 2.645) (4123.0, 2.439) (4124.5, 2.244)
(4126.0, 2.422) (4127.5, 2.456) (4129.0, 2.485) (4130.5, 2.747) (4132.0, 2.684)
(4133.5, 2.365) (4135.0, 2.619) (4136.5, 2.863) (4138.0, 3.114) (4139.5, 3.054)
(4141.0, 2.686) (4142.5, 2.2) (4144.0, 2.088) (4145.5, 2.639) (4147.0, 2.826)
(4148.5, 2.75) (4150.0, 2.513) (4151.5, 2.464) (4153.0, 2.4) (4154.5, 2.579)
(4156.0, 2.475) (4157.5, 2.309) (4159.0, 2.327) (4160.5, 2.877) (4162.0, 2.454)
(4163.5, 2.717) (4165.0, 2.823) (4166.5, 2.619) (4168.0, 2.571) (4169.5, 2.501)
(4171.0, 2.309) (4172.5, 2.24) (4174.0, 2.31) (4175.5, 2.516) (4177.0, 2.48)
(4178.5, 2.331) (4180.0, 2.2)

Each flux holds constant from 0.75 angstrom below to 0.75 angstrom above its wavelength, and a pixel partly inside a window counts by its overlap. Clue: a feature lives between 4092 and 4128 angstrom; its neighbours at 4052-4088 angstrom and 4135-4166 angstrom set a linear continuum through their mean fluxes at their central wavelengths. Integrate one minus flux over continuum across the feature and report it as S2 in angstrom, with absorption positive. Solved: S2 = 3.6 angstrom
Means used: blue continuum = 2.37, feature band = 2.25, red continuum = 2.61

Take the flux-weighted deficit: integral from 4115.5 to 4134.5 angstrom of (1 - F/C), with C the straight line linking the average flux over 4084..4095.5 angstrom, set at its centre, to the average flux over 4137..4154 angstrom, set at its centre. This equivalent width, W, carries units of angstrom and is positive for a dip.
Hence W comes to -0.9 angstrom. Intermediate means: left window 2.02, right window 2.62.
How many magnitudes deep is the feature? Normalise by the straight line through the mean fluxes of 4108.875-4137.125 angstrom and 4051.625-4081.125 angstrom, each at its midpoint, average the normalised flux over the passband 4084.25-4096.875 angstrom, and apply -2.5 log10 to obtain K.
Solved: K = 0.217 mag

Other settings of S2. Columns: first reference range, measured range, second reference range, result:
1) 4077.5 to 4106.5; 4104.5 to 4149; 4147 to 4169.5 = -2.52 angstrom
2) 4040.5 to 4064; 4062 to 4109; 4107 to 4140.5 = 5.19 angstrom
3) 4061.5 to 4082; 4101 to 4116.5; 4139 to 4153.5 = 1.46 angstrom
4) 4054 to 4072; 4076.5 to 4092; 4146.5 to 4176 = 1.15 angstrom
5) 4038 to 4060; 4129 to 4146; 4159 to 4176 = -0.79 angstrom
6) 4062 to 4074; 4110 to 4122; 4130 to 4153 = 0.22 angstrom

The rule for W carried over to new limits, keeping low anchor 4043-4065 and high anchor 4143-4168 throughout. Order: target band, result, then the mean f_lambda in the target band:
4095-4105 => 1.62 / 2.08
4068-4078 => 0.47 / 2.34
